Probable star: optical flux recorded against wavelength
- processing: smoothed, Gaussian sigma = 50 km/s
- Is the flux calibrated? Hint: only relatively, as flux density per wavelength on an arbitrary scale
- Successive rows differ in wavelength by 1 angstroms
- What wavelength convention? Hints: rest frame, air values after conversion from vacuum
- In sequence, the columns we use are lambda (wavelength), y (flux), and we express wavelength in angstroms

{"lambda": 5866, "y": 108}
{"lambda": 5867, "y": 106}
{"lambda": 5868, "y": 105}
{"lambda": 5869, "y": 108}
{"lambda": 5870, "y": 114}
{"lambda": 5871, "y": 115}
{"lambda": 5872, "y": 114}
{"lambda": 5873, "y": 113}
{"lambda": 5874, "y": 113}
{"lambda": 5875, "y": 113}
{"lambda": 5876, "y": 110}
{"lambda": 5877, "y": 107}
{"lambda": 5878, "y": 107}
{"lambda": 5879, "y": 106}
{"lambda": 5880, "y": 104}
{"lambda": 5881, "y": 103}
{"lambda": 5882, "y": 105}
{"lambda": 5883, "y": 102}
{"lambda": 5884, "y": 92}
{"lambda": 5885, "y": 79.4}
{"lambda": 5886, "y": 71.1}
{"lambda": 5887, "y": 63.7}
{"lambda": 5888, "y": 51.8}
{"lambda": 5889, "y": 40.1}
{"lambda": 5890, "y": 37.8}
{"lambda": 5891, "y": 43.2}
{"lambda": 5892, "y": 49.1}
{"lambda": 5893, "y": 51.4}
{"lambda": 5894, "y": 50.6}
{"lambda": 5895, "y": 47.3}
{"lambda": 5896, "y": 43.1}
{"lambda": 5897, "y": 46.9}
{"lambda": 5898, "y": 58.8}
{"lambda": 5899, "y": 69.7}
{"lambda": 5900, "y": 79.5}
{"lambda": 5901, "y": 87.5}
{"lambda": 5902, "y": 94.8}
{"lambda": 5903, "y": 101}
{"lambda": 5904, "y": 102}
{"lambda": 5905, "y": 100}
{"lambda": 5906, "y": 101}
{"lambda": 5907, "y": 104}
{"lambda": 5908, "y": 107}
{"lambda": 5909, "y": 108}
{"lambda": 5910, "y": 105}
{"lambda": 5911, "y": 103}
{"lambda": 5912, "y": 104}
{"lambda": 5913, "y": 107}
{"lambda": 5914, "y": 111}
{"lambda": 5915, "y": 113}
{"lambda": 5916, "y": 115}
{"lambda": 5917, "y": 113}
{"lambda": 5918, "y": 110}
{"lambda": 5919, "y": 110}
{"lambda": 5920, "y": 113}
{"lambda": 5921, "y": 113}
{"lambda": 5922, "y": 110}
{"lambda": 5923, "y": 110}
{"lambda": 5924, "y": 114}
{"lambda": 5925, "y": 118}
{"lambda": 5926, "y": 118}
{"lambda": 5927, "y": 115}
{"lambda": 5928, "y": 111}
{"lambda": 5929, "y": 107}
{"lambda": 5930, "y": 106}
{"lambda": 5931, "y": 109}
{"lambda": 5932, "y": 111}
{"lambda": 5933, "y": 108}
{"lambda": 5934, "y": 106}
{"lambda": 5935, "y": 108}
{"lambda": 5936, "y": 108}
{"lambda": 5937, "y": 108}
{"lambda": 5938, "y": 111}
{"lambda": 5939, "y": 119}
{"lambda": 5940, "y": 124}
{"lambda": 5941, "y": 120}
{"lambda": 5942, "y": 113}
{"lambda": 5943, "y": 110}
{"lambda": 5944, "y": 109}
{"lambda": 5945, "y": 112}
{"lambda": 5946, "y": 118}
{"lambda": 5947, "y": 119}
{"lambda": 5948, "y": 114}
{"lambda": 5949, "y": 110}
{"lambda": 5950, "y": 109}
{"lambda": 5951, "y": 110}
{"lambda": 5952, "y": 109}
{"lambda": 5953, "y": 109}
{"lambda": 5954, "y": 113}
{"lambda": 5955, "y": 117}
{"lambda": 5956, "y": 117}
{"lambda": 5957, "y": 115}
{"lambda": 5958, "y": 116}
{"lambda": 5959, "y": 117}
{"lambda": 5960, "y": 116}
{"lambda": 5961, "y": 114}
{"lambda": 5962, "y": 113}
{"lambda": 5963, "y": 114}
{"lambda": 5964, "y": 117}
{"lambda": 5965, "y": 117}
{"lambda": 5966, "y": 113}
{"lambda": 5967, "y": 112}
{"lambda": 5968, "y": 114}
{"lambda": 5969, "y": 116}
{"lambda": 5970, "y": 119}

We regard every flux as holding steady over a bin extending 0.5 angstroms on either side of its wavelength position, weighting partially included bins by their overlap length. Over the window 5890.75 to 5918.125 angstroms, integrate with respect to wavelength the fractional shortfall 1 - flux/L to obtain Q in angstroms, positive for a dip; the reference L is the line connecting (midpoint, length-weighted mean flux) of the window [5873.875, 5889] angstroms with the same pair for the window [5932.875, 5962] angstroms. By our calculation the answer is 3.8 angstroms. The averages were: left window 92.9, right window 113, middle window 86.7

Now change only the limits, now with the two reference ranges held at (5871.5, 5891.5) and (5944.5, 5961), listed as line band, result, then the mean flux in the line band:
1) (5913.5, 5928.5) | -1.5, 113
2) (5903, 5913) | -0.6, 104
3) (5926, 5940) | -0.5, 111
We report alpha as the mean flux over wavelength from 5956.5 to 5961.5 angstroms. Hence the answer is 116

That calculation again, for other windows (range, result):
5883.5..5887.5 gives 76.6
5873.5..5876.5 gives 112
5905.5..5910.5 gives 105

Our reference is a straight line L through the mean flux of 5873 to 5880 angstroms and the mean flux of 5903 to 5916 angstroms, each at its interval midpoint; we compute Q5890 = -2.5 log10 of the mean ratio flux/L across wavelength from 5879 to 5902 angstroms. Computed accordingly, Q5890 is 0.49 mag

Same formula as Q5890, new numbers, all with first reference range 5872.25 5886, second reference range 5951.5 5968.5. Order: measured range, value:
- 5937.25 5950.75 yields -0.021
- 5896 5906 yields 0.292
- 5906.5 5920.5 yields -0.009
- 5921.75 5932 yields -0.020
